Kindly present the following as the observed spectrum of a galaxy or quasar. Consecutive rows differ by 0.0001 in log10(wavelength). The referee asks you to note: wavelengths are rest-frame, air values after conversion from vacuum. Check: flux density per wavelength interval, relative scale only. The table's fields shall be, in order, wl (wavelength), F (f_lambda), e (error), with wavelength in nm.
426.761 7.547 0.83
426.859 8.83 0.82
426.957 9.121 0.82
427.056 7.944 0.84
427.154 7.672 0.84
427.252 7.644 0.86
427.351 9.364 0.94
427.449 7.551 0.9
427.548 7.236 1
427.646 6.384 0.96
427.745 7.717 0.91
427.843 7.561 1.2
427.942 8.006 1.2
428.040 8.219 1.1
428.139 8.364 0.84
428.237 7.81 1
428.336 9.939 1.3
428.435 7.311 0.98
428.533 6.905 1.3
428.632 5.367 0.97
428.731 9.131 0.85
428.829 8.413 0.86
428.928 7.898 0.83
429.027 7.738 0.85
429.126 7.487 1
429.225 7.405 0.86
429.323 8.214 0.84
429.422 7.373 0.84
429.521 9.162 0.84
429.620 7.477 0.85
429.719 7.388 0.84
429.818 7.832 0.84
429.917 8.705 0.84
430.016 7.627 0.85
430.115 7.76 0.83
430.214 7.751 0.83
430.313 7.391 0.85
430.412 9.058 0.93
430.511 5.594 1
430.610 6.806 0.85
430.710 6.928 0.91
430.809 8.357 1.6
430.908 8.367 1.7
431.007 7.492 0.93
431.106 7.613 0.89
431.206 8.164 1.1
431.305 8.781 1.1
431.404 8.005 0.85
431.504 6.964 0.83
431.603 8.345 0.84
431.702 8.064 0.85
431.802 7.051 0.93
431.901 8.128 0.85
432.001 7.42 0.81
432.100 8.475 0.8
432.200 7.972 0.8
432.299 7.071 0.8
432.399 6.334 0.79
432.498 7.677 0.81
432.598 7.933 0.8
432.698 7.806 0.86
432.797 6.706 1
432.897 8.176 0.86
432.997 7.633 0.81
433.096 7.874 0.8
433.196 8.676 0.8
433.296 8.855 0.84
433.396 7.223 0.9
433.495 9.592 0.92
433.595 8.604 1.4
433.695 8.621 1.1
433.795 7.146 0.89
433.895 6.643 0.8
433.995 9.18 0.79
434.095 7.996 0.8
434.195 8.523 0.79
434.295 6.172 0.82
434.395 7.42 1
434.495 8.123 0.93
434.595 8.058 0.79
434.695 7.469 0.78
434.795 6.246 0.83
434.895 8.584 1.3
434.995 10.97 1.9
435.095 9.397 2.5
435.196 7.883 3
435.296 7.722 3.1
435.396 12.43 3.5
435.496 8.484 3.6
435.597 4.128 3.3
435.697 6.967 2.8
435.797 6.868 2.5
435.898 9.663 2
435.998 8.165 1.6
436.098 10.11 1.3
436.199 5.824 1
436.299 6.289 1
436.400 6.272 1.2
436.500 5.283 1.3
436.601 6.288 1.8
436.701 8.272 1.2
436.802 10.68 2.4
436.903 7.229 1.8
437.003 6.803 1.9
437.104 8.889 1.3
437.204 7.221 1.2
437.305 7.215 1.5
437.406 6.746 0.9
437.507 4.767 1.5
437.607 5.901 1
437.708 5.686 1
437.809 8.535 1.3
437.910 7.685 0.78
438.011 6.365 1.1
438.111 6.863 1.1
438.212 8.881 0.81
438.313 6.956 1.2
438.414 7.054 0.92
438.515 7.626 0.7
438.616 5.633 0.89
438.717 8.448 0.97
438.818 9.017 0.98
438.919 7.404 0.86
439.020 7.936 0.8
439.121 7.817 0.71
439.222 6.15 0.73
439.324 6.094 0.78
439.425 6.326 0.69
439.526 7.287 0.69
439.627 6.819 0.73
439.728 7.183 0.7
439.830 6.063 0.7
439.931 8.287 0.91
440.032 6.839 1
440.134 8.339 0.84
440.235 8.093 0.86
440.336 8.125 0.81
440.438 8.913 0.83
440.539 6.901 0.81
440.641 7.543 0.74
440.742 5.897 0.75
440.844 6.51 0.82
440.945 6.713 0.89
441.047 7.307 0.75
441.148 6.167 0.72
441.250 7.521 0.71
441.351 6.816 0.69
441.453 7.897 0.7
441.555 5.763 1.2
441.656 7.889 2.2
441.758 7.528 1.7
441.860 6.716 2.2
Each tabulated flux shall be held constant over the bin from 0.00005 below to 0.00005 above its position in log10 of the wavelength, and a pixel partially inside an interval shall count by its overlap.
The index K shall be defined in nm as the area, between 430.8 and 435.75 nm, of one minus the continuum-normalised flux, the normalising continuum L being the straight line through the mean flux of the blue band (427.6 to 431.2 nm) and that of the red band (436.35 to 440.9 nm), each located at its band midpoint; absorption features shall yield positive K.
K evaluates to -0.28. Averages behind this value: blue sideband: 7.74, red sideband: 7.22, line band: 7.95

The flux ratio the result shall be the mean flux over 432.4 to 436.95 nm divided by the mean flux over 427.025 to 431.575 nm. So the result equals 1.01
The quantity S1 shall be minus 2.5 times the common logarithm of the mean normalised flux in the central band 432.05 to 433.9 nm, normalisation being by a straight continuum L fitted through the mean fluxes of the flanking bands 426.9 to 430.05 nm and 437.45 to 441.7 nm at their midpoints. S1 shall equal -0.04 mag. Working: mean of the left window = 7.88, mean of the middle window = 7.87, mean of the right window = 7.14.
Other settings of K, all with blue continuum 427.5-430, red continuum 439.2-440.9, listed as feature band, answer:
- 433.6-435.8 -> -0.16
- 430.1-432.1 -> -0.01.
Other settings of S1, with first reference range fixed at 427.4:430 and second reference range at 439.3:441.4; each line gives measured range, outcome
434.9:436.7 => -0.063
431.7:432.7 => 0.000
